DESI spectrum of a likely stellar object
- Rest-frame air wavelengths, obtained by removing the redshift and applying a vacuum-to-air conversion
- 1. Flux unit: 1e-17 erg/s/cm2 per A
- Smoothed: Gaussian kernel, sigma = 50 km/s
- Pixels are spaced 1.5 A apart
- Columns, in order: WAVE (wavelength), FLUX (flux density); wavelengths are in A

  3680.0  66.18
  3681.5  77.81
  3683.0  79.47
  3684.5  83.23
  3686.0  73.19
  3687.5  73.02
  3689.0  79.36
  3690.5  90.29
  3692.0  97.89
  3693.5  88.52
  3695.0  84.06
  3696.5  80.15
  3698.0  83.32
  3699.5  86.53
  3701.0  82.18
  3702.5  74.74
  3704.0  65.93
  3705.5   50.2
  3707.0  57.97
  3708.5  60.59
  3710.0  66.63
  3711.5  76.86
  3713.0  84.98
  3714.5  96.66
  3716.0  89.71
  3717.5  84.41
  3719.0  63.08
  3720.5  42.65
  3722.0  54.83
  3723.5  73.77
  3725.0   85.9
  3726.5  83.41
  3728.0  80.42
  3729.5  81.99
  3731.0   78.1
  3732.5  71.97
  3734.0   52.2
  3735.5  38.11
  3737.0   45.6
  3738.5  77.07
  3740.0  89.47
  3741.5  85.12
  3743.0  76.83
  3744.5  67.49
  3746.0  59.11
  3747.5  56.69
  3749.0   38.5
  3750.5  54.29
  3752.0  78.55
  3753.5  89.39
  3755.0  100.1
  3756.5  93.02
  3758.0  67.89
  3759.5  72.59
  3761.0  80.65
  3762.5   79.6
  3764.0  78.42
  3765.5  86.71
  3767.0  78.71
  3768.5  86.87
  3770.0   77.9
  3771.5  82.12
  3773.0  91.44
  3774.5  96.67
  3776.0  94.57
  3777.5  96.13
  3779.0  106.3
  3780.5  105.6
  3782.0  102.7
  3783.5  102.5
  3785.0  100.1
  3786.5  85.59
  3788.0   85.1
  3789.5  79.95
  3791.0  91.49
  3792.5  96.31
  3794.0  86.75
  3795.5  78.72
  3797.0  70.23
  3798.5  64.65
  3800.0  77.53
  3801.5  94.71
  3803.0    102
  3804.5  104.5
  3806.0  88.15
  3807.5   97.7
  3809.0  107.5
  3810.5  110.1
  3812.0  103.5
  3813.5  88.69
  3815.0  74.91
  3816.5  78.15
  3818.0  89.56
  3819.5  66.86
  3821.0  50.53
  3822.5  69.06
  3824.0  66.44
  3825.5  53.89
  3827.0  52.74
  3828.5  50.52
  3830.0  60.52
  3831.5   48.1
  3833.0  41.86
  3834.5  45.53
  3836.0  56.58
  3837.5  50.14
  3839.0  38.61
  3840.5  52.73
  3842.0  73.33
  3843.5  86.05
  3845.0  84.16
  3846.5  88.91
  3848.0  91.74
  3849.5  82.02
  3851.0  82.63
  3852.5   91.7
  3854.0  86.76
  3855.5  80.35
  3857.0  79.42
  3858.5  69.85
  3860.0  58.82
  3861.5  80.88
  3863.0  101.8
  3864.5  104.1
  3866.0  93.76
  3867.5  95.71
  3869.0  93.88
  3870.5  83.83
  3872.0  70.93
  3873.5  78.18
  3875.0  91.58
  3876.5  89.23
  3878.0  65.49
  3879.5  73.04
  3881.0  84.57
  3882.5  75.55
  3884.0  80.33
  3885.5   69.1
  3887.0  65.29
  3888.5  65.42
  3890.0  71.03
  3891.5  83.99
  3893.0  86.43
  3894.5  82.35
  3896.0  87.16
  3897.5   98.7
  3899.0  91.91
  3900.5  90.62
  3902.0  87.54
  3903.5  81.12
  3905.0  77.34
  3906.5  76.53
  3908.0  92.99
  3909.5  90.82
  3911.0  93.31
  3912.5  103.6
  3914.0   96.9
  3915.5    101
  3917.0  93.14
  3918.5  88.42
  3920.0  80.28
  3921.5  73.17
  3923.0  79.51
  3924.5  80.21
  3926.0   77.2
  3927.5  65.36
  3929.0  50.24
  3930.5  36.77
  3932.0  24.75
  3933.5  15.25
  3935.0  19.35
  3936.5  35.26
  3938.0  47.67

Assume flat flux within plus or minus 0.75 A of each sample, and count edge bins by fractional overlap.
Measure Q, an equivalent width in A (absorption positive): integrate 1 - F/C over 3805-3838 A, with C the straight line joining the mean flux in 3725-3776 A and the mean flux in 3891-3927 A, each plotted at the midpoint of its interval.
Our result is 3.9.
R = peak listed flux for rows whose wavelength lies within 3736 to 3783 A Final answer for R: 106.3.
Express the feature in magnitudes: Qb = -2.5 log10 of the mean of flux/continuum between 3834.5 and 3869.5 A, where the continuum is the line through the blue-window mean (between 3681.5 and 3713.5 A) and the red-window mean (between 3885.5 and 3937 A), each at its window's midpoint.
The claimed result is -0.042 mag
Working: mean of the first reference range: 77.1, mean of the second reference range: 74.9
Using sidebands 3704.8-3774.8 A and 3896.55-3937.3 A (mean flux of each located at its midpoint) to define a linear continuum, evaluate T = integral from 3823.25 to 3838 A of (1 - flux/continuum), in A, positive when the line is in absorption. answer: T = 4.2 A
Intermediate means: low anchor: 73.6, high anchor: 74.2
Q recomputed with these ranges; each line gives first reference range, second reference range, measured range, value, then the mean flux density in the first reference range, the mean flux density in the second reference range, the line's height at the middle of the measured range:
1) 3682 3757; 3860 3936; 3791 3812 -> -4.2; 74.1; 78.5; 76.1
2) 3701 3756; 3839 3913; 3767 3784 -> -4.5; 70.6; 82.5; 74.4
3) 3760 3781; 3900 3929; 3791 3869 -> 8.2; 88.3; 84.8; 86.8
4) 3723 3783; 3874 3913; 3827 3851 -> 5.2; 78.7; 82.7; 81.2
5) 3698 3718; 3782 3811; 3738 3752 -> 2.4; 75.4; 90.9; 81.8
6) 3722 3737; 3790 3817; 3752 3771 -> -1.0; 69.6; 89.8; 78.3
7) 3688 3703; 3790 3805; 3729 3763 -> 5.8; 84.7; 86.3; 85.5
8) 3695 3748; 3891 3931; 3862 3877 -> -1.7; 71.8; 83.5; 80.9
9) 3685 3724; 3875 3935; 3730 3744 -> 1.3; 75.5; 77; 75.8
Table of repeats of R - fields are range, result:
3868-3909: 98.7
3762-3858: 110.1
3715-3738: 89.71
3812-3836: 103.5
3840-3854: 91.74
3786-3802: 96.31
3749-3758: 100.1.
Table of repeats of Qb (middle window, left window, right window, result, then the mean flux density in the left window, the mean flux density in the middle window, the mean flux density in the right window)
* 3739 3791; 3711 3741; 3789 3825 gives -0.06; 72.6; 83.2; 84.7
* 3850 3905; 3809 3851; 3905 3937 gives -0.18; 69.7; 82.5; 70.6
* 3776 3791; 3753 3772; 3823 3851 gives -0.23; 82.5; 95.7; 63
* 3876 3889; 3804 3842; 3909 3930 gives 0.06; 69.7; 74.1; 83.2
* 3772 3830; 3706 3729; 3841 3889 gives -0.10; 73.3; 85.5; 81.8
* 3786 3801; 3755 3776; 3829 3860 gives -0.04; 83.6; 81.8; 69.1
